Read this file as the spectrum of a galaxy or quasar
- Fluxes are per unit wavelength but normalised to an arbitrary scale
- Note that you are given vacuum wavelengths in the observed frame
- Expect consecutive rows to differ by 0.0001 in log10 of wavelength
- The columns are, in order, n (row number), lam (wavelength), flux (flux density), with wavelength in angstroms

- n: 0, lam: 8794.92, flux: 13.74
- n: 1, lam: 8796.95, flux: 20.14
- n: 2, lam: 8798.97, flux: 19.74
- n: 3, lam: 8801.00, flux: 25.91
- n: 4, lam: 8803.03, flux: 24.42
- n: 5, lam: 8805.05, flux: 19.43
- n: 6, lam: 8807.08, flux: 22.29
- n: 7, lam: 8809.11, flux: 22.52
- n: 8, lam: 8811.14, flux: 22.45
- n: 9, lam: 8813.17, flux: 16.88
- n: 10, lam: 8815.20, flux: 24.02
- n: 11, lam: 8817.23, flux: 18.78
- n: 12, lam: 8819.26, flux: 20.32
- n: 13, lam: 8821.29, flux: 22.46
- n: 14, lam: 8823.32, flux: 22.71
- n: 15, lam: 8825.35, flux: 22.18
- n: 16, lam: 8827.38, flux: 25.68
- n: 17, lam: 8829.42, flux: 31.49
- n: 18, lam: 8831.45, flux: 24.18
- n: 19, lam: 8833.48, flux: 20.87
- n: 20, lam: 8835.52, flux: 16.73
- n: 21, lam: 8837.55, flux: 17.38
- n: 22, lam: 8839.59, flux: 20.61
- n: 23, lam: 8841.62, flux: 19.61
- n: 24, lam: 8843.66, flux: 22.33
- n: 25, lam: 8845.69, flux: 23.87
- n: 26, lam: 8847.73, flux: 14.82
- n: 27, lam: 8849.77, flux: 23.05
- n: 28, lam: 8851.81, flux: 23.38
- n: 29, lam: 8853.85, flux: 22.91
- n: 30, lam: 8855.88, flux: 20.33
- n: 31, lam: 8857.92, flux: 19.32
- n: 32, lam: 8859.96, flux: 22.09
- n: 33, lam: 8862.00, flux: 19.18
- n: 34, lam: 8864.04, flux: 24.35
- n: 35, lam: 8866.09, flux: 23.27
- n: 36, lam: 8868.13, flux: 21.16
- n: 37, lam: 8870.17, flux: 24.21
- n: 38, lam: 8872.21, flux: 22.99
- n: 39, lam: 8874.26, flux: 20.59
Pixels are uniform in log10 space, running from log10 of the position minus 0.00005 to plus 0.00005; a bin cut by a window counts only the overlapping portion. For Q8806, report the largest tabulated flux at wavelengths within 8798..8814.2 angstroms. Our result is 25.91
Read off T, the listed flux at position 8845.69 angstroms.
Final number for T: 23.87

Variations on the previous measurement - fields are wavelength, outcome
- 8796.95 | 20.14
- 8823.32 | 22.71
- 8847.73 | 14.82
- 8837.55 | 17.38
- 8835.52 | 16.73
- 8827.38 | 25.68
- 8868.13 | 21.16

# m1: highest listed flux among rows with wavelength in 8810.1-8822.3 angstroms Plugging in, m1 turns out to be 24.02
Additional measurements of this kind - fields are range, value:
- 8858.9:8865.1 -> 24.35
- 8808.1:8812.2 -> 22.52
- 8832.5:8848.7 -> 23.87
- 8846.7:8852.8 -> 23.38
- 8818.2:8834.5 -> 31.49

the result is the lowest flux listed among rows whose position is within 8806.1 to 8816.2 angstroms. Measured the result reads 16.88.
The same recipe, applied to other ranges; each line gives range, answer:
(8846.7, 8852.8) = 14.82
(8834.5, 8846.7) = 16.73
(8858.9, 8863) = 19.18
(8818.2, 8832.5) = 20.32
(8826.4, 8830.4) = 25.68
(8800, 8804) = 24.42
